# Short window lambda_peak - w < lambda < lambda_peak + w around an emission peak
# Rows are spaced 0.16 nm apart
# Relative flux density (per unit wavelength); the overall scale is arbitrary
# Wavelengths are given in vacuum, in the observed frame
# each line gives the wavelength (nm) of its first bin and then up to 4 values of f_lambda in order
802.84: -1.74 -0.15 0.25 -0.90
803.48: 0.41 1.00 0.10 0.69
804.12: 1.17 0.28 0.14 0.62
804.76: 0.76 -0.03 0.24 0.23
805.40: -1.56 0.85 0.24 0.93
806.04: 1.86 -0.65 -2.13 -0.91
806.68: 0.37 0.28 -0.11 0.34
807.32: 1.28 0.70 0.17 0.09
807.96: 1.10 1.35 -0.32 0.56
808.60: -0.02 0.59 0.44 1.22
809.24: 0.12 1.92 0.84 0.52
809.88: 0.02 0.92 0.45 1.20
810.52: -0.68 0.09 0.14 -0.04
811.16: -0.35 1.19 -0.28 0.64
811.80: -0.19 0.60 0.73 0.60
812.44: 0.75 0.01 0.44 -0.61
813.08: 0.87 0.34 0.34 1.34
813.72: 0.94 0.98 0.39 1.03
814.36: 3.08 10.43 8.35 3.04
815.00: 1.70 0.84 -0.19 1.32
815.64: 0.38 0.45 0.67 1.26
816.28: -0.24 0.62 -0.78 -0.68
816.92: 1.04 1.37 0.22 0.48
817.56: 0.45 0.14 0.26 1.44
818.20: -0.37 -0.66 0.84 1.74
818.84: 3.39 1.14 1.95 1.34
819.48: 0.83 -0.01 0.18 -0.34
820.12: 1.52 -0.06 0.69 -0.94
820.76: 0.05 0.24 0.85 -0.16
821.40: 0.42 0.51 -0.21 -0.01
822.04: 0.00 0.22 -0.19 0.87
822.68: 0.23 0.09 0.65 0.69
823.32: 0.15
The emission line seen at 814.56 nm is H-gamma 4340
